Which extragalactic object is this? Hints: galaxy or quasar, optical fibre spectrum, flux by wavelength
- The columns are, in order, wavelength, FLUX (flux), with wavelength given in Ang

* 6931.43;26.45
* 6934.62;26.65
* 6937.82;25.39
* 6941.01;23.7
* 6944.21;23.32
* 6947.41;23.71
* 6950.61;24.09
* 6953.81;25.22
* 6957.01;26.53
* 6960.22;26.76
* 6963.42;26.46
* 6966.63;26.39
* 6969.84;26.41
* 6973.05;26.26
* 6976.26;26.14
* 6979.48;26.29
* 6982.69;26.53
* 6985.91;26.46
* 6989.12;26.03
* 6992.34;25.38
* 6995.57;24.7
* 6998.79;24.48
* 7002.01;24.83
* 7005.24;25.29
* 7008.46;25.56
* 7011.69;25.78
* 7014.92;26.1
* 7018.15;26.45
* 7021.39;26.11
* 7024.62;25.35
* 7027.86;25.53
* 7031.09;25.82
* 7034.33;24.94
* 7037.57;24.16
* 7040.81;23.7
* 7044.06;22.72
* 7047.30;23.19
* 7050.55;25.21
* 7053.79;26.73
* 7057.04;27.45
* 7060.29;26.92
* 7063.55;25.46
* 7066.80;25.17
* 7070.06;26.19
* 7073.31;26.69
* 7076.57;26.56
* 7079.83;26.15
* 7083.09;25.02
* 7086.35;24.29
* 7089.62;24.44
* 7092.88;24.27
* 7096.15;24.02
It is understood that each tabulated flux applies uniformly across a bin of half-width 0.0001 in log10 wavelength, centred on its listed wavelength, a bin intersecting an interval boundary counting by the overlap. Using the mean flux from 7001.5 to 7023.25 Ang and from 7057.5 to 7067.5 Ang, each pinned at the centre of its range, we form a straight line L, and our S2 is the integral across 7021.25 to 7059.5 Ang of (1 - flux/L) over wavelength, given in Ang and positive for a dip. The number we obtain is 1.3 Ang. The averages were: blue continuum 25.8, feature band 25.1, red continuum 26.1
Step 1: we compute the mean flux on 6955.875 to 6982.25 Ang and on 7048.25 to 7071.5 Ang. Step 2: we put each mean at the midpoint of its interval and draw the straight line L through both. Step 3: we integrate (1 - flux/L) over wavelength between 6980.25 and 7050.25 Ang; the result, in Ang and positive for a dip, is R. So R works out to 2.7 Ang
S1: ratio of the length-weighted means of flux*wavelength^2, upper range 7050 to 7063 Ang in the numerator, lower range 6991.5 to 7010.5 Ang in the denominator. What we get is 1.08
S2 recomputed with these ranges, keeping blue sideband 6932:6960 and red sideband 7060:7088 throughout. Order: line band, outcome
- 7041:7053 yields 0.79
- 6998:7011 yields 0.11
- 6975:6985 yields -0.46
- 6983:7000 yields -0.17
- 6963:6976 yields -0.63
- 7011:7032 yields -0.36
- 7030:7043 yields 0.52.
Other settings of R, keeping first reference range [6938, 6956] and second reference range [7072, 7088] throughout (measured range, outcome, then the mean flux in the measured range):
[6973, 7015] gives -1.6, 25.7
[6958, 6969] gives -1.0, 26.5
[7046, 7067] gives -0.3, 25.8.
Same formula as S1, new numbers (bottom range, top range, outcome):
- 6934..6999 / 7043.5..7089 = 1.03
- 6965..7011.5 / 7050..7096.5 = 1.02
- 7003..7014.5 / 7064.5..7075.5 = 1.04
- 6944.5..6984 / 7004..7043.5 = 1.00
